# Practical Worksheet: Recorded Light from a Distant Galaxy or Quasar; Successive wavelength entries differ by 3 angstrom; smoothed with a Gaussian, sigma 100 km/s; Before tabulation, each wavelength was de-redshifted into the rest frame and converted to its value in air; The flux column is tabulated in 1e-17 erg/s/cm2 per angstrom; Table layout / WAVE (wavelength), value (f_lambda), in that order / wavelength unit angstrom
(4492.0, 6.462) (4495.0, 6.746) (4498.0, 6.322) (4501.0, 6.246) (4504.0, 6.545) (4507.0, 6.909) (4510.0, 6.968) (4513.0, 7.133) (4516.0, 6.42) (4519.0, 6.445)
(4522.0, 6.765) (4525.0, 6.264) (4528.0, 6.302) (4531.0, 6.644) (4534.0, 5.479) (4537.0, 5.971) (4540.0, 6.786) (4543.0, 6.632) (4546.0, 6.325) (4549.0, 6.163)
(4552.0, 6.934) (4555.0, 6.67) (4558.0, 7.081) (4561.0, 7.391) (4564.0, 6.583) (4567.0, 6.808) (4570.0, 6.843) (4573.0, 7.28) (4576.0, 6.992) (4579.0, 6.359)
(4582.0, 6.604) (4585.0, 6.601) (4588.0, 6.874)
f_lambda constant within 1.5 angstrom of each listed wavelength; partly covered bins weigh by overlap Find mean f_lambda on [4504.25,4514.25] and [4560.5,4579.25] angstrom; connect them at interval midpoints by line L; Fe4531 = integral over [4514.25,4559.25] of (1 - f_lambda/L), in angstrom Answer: 3.0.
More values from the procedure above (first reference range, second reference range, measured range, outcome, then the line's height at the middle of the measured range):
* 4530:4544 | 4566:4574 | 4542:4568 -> -0.30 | 6.65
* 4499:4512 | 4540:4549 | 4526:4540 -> 0.76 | 6.53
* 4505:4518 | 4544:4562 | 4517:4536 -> 1.36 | 6.8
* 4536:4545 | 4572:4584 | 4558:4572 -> -0.55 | 6.68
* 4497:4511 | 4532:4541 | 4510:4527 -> -0.71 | 6.36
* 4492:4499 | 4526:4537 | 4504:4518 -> -0.99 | 6.36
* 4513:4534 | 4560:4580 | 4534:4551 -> 0.82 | 6.63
